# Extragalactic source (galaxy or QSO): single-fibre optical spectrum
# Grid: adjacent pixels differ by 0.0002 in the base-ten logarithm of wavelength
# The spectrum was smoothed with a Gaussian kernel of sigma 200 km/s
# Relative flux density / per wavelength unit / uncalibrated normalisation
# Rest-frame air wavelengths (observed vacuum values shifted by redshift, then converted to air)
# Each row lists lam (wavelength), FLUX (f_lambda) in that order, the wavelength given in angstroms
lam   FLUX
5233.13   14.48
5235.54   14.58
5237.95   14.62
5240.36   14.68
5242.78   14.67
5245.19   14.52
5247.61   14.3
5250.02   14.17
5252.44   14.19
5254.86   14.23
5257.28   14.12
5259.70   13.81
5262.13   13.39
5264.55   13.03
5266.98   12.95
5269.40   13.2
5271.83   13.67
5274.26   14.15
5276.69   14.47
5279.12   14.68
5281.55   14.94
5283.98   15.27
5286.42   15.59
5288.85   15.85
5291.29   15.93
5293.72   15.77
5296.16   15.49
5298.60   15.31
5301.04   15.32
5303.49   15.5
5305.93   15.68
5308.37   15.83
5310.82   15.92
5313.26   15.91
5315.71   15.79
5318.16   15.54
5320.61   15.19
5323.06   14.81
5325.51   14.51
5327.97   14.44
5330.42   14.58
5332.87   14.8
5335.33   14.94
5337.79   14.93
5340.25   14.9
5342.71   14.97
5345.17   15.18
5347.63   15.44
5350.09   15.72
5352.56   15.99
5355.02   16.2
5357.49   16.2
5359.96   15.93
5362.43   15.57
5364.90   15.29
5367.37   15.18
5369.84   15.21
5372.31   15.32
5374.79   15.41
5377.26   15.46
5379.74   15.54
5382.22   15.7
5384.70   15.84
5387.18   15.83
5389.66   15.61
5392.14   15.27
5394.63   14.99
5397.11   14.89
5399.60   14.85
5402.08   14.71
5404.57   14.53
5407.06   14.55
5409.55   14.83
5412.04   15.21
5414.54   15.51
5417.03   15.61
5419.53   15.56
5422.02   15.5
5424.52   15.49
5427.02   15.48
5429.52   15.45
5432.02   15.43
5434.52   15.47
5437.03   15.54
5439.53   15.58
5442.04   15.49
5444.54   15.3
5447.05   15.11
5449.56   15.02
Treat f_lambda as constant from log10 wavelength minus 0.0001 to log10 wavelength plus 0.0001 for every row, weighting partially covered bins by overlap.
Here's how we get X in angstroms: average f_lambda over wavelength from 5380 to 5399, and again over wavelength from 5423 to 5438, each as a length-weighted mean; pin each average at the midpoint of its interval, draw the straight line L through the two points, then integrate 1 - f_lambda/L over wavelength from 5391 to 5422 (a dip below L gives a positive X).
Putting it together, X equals 0.77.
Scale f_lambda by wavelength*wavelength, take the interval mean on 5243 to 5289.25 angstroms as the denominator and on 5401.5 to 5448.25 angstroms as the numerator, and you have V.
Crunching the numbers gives 1.1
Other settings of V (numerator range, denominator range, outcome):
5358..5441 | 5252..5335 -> 1.08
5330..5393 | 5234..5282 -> 1.14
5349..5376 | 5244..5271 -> 1.18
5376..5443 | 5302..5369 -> 1.03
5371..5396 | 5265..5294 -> 1.10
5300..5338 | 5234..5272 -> 1.11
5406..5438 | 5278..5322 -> 1.03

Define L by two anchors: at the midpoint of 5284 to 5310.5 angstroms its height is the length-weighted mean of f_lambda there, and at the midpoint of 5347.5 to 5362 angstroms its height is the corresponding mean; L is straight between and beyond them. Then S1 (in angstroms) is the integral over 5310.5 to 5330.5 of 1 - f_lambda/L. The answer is 0.7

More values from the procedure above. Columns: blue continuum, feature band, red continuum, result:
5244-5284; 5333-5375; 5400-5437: -2.0 angstroms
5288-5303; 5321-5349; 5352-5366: 1.6 angstroms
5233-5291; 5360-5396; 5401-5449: -1.1 angstroms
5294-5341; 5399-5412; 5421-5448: 0.6 angstroms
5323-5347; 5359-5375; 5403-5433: -0.4 angstroms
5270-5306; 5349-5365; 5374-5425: -0.7 angstroms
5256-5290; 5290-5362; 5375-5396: -2.8 angstroms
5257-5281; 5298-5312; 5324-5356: -1.1 angstroms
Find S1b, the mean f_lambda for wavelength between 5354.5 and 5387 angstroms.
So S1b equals 15.6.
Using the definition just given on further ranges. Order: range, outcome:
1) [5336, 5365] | 15.5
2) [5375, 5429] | 15.3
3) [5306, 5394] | 15.4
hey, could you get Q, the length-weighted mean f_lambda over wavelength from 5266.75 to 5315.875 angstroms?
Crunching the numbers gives 15.1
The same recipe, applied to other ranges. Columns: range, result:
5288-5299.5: 15.7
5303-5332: 15.3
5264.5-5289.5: 14.4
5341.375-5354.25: 15.5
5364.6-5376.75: 15.3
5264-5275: 13.4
